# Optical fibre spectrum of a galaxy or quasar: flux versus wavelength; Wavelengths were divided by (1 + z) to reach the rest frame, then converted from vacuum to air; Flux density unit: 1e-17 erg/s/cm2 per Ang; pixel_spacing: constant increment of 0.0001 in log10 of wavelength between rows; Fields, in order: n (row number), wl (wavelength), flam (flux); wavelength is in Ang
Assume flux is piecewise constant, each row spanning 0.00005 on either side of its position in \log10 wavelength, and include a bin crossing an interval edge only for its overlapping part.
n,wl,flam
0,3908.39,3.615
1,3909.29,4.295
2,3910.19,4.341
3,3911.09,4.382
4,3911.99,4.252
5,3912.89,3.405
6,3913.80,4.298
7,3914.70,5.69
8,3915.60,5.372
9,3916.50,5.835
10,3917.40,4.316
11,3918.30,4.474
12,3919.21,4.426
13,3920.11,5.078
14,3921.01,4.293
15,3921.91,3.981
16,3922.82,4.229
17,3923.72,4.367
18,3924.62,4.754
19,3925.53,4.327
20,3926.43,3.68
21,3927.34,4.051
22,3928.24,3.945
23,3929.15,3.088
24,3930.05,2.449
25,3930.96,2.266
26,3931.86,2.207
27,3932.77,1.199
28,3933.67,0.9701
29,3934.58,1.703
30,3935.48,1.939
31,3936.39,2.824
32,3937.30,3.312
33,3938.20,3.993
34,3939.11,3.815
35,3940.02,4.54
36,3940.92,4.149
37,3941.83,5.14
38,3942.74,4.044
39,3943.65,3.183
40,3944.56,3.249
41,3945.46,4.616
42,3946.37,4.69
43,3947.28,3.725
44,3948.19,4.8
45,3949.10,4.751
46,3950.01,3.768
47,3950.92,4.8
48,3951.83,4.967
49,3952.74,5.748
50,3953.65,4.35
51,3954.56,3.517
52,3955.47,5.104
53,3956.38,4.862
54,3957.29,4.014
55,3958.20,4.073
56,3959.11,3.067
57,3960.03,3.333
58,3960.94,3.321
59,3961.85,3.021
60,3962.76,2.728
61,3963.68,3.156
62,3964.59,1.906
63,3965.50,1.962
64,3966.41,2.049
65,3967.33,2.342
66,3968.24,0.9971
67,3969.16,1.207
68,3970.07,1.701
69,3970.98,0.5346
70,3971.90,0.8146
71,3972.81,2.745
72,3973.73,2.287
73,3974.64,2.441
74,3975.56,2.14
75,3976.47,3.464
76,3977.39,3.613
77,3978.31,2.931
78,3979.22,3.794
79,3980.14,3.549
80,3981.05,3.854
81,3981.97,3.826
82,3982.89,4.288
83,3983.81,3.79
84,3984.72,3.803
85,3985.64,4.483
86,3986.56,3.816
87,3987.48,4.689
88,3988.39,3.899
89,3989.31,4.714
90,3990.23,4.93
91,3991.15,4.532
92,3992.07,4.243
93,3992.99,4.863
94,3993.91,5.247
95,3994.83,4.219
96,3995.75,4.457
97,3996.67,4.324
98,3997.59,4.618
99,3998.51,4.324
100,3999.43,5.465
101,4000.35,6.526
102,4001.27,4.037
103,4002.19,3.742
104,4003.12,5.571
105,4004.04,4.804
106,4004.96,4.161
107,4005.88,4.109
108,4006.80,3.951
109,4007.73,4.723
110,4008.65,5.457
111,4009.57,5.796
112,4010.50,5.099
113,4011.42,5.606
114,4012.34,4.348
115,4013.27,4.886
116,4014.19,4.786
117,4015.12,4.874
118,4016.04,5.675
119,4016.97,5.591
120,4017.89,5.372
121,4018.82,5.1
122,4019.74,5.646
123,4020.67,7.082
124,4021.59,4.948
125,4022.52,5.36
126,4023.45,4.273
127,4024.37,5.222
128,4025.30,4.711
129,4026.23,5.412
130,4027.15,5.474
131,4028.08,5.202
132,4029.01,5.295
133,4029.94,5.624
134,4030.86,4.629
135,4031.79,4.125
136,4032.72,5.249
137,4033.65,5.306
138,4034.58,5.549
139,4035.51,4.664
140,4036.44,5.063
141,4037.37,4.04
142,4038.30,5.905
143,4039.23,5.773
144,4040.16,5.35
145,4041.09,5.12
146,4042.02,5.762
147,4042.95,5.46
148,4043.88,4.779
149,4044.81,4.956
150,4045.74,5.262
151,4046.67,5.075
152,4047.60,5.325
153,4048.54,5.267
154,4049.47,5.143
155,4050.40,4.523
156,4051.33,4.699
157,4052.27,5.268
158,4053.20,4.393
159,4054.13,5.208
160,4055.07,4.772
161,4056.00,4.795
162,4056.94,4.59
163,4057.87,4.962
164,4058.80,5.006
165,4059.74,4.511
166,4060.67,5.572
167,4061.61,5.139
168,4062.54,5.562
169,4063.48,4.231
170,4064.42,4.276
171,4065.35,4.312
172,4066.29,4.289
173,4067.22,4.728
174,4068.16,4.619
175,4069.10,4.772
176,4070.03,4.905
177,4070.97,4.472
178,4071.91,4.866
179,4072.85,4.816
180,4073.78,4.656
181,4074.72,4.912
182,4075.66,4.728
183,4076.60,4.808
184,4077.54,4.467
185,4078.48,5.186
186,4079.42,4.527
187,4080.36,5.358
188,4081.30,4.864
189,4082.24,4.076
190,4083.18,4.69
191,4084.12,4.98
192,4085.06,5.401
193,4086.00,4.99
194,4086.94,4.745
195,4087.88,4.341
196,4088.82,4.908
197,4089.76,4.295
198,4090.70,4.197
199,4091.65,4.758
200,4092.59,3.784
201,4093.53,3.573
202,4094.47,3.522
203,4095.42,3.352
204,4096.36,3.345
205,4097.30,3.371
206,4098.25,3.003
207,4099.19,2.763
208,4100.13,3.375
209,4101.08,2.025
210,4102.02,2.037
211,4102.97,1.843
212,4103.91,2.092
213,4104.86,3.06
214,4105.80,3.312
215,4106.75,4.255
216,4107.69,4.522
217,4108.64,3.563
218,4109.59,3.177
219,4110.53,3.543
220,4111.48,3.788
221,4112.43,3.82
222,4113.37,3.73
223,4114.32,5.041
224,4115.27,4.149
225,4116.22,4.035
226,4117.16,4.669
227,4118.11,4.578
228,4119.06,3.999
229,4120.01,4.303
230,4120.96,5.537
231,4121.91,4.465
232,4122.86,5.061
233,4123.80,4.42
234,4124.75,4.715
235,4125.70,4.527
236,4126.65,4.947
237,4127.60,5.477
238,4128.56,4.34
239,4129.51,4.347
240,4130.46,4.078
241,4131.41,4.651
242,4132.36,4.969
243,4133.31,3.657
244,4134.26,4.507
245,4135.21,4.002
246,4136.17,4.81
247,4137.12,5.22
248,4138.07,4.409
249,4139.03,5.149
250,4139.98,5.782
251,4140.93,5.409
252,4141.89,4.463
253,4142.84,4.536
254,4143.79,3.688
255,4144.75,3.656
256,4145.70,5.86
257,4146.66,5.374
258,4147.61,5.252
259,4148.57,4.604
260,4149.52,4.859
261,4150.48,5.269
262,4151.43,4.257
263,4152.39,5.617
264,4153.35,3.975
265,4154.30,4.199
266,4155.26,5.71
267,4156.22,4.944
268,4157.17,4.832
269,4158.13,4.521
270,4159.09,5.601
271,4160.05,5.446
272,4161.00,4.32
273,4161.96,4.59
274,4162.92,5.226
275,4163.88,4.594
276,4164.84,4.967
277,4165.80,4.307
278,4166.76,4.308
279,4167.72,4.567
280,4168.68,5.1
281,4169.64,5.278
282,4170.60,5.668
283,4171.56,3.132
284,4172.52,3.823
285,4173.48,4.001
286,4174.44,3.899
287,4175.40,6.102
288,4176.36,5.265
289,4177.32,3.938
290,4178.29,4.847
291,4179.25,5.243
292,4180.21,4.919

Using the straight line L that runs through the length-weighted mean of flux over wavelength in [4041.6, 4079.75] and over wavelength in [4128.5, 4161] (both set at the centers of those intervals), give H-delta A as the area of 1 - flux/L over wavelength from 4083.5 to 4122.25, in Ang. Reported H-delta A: 7.7 Ang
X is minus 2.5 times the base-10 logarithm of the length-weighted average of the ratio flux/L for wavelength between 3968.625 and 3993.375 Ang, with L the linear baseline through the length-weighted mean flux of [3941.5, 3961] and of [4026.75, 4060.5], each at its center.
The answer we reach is 0.32 mag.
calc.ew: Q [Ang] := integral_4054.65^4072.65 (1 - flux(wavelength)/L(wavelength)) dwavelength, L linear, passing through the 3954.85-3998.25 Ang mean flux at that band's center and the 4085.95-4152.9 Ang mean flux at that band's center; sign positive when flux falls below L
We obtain -4.0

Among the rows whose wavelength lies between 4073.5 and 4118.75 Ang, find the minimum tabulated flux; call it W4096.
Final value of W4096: 1.843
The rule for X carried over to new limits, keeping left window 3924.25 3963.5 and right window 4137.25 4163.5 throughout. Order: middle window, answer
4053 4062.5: -0.142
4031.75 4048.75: -0.220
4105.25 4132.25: 0.088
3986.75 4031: -0.217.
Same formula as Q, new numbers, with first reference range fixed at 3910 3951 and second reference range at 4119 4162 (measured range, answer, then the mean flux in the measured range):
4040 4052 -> -2.1 Ang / 5.13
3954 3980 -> 8.1 Ang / 2.77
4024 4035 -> -2.2 Ang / 5.15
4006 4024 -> -4.0 Ang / 5.17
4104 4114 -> 2.1 Ang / 3.64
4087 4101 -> 2.5 Ang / 3.74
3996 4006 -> -1.3 Ang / 4.71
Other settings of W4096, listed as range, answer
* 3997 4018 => 3.742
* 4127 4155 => 3.656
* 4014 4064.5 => 4.04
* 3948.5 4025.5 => 0.5346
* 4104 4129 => 3.06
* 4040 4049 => 4.779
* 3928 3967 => 0.9701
